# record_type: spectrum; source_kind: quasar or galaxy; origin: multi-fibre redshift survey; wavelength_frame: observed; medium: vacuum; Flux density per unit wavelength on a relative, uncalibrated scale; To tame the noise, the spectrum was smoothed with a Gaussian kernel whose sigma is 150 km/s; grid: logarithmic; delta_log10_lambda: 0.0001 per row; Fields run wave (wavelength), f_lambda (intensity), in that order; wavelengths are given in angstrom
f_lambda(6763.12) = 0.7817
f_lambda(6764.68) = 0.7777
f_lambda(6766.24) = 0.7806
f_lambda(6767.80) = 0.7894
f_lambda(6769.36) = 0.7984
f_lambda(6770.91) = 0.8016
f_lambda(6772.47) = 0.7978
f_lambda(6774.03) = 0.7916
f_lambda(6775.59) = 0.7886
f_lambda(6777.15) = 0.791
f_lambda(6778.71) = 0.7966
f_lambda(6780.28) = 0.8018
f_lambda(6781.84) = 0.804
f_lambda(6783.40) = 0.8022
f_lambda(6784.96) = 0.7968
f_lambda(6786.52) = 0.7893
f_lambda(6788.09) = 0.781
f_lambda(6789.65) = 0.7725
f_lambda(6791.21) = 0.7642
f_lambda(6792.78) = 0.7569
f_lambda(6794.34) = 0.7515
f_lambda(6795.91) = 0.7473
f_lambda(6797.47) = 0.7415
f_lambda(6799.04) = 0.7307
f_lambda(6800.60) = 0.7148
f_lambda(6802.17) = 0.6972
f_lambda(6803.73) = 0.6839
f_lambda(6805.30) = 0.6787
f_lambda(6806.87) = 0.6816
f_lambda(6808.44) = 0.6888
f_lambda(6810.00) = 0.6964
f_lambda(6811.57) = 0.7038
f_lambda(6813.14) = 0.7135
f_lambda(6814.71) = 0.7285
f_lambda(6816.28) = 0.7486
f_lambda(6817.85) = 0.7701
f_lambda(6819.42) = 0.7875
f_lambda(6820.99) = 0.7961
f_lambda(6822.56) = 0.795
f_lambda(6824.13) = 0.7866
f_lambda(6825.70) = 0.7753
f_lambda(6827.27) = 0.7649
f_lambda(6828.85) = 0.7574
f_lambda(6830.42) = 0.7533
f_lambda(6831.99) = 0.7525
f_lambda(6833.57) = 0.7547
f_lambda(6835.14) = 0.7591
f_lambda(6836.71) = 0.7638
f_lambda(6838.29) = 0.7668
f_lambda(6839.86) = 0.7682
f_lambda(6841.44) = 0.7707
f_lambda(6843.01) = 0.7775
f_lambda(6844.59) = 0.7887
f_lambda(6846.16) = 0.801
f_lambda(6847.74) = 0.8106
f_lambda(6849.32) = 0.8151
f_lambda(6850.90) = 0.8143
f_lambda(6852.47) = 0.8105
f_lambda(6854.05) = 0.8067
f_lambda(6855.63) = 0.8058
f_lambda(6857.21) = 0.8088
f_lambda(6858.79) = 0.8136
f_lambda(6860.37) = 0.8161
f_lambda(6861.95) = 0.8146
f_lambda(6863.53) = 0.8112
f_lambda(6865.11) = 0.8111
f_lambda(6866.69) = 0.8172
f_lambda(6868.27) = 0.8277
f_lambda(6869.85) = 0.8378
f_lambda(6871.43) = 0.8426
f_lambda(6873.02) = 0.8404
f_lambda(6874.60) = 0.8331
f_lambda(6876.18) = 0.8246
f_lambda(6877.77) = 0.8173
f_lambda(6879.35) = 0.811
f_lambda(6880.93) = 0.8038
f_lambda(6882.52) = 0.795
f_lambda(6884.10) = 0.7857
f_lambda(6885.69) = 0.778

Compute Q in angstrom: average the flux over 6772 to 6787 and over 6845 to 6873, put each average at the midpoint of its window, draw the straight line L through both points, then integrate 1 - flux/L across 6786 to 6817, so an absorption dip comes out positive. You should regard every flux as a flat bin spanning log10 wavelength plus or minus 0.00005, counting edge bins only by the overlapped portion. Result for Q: 2.8 angstrom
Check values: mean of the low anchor 0.796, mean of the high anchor 0.816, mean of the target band 0.728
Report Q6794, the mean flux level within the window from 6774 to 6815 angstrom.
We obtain 0.747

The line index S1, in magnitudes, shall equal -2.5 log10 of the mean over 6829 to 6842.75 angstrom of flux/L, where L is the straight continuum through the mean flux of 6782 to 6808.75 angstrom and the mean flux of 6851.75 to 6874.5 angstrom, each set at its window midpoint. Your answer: 0.04 mag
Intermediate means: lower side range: 0.742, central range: 0.762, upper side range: 0.819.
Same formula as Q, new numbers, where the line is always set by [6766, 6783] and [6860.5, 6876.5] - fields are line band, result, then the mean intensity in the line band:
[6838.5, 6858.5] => 0.5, 0.798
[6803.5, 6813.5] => 1.4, 0.692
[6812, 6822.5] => 0.7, 0.758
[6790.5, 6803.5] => 1.1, 0.736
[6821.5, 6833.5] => 0.6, 0.769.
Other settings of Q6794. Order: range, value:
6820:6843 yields 0.769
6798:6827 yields 0.733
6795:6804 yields 0.722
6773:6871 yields 0.772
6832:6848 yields 0.774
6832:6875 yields 0.802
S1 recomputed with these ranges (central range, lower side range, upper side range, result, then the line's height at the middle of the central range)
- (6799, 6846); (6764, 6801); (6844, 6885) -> 0.070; 0.796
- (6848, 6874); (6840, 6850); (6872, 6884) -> -0.019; 0.804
